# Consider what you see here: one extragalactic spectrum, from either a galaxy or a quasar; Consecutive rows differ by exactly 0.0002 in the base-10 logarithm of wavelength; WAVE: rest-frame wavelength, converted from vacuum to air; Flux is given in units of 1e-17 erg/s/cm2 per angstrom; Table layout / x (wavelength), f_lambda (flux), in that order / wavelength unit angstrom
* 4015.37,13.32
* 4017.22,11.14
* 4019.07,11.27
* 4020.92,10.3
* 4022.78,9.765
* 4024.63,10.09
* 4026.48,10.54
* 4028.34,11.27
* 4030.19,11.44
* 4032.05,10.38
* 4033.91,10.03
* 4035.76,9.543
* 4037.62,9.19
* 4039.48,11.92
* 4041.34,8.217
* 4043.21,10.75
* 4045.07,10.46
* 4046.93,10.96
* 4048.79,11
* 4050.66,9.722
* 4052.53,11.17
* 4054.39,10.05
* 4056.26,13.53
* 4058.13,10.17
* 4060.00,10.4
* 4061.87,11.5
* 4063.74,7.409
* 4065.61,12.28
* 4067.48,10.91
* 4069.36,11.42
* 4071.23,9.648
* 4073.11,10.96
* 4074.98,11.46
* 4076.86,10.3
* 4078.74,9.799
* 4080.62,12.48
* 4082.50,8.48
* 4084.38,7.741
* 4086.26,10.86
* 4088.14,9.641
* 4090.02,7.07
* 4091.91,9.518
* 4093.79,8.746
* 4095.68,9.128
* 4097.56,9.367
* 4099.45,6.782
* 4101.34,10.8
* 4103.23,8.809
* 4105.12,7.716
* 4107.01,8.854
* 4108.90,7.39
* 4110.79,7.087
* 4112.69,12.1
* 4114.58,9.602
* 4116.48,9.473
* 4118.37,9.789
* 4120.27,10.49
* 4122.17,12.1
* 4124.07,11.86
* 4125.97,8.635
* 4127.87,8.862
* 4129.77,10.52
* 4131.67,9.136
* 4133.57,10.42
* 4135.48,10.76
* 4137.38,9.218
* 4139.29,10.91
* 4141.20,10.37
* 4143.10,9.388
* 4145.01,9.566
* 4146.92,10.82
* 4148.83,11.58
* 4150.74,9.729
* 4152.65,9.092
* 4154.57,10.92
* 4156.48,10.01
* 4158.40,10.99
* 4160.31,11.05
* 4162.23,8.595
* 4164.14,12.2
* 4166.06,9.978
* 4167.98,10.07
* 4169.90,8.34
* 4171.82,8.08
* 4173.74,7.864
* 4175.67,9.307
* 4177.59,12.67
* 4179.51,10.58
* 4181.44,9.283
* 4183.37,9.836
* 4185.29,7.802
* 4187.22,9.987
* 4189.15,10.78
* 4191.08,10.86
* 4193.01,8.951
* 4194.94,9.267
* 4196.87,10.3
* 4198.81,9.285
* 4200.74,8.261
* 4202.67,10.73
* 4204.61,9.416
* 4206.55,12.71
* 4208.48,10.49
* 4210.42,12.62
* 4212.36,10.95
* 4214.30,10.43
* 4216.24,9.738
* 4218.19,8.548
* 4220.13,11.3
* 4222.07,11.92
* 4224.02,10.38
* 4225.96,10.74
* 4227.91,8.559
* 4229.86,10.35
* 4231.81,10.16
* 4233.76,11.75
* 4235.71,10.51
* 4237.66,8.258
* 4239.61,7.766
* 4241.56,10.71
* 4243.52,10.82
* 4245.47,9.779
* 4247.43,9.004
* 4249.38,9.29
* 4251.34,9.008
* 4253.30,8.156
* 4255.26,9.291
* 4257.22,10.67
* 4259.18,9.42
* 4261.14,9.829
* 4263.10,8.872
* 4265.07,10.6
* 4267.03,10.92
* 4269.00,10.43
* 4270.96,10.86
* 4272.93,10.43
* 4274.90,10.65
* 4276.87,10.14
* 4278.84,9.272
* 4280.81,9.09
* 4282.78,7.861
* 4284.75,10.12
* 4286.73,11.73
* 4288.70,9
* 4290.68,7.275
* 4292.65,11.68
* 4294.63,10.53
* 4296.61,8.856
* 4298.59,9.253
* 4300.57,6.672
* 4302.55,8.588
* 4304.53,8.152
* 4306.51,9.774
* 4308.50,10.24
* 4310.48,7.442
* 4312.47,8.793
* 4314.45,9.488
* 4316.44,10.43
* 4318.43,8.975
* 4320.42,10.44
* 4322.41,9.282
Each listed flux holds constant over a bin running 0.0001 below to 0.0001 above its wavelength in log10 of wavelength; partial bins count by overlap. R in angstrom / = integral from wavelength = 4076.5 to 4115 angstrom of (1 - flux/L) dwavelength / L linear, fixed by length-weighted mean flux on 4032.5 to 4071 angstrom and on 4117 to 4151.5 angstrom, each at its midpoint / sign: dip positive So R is 4.57 angstrom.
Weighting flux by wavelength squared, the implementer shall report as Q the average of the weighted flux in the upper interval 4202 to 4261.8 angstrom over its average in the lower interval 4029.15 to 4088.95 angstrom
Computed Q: 1.1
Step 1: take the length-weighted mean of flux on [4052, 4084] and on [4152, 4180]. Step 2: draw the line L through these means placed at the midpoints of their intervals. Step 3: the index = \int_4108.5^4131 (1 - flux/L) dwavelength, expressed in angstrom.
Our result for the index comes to 0.9 angstrom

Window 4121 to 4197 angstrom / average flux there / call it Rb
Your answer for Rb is 10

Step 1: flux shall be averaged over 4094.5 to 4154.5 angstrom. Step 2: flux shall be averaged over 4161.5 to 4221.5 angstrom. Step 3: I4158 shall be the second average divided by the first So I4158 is 1.03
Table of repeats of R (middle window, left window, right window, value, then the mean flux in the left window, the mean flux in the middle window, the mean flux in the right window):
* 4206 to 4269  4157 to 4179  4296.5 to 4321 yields -4.14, 9.94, 10.1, 8.99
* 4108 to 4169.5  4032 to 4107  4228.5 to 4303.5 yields -1.24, 9.99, 10.1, 9.67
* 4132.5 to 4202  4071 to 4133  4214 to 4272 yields -1.38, 9.56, 9.92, 9.93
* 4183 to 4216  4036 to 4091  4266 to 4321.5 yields -1.01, 10.3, 10.2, 9.54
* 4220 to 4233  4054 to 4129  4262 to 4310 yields -1.05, 9.83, 10.5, 9.6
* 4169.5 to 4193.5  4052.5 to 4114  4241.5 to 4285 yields 0.41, 9.78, 9.61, 9.77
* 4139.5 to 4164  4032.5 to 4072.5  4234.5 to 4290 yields -0.33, 10.5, 10.3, 9.73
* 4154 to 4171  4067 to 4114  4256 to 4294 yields -0.98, 9.47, 10.2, 9.94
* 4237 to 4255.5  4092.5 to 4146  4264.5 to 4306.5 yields 0.74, 9.57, 9.22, 9.62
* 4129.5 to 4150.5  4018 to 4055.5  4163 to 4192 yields -0.48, 10.4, 10.2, 9.83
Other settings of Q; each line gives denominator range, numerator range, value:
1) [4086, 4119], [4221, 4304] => 1.17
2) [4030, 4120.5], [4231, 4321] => 1.06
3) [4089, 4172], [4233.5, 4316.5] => 1.05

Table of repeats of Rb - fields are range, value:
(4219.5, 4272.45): 9.97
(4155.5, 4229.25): 10.1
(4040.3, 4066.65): 10.6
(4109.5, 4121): 9.67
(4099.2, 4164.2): 9.88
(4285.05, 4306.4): 9.23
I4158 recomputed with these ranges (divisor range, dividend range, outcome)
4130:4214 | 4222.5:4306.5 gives 0.96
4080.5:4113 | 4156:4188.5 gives 1.10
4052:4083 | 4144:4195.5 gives 0.93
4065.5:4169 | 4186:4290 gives 1.01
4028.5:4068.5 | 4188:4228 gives 0.98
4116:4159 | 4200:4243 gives 1.01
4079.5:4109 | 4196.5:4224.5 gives 1.16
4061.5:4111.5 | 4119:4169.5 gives 1.08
